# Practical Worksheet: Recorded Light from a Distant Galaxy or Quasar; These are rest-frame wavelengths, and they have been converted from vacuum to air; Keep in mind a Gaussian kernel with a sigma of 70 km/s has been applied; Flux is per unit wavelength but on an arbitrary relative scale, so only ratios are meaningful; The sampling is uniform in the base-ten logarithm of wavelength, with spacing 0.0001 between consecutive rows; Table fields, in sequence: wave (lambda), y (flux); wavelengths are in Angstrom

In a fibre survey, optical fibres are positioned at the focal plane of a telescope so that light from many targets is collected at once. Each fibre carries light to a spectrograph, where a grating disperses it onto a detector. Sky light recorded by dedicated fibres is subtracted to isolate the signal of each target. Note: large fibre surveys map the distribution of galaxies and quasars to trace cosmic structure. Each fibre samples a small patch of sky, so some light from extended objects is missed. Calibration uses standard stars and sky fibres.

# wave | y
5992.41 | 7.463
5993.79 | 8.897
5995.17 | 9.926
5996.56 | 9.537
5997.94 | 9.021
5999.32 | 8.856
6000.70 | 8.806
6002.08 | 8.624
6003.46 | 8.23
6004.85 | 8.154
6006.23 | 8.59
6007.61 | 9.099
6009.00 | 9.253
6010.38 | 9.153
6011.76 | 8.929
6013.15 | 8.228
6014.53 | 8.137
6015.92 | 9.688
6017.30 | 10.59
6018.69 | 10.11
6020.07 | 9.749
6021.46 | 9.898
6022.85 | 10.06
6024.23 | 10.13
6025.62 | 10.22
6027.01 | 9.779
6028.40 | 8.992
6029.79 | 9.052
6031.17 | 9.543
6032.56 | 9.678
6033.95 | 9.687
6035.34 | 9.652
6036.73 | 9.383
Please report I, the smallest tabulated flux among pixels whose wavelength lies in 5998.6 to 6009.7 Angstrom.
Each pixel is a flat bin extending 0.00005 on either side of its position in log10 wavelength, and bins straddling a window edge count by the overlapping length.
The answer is 8.154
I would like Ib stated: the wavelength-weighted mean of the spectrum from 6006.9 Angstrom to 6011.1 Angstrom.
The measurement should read 9.17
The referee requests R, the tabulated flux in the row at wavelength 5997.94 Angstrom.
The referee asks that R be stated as 9.021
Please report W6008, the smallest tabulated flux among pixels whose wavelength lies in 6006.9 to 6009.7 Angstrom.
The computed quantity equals 9.099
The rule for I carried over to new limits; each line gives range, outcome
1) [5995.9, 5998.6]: 9.021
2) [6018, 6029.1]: 8.992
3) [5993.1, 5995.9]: 8.897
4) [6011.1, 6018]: 8.137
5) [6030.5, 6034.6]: 9.543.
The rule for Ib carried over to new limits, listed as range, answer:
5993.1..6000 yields 9.24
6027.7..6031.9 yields 9.21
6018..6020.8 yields 9.94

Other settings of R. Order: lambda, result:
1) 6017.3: 10.59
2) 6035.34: 9.652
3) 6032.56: 9.678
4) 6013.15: 8.228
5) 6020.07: 9.749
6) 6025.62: 10.22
